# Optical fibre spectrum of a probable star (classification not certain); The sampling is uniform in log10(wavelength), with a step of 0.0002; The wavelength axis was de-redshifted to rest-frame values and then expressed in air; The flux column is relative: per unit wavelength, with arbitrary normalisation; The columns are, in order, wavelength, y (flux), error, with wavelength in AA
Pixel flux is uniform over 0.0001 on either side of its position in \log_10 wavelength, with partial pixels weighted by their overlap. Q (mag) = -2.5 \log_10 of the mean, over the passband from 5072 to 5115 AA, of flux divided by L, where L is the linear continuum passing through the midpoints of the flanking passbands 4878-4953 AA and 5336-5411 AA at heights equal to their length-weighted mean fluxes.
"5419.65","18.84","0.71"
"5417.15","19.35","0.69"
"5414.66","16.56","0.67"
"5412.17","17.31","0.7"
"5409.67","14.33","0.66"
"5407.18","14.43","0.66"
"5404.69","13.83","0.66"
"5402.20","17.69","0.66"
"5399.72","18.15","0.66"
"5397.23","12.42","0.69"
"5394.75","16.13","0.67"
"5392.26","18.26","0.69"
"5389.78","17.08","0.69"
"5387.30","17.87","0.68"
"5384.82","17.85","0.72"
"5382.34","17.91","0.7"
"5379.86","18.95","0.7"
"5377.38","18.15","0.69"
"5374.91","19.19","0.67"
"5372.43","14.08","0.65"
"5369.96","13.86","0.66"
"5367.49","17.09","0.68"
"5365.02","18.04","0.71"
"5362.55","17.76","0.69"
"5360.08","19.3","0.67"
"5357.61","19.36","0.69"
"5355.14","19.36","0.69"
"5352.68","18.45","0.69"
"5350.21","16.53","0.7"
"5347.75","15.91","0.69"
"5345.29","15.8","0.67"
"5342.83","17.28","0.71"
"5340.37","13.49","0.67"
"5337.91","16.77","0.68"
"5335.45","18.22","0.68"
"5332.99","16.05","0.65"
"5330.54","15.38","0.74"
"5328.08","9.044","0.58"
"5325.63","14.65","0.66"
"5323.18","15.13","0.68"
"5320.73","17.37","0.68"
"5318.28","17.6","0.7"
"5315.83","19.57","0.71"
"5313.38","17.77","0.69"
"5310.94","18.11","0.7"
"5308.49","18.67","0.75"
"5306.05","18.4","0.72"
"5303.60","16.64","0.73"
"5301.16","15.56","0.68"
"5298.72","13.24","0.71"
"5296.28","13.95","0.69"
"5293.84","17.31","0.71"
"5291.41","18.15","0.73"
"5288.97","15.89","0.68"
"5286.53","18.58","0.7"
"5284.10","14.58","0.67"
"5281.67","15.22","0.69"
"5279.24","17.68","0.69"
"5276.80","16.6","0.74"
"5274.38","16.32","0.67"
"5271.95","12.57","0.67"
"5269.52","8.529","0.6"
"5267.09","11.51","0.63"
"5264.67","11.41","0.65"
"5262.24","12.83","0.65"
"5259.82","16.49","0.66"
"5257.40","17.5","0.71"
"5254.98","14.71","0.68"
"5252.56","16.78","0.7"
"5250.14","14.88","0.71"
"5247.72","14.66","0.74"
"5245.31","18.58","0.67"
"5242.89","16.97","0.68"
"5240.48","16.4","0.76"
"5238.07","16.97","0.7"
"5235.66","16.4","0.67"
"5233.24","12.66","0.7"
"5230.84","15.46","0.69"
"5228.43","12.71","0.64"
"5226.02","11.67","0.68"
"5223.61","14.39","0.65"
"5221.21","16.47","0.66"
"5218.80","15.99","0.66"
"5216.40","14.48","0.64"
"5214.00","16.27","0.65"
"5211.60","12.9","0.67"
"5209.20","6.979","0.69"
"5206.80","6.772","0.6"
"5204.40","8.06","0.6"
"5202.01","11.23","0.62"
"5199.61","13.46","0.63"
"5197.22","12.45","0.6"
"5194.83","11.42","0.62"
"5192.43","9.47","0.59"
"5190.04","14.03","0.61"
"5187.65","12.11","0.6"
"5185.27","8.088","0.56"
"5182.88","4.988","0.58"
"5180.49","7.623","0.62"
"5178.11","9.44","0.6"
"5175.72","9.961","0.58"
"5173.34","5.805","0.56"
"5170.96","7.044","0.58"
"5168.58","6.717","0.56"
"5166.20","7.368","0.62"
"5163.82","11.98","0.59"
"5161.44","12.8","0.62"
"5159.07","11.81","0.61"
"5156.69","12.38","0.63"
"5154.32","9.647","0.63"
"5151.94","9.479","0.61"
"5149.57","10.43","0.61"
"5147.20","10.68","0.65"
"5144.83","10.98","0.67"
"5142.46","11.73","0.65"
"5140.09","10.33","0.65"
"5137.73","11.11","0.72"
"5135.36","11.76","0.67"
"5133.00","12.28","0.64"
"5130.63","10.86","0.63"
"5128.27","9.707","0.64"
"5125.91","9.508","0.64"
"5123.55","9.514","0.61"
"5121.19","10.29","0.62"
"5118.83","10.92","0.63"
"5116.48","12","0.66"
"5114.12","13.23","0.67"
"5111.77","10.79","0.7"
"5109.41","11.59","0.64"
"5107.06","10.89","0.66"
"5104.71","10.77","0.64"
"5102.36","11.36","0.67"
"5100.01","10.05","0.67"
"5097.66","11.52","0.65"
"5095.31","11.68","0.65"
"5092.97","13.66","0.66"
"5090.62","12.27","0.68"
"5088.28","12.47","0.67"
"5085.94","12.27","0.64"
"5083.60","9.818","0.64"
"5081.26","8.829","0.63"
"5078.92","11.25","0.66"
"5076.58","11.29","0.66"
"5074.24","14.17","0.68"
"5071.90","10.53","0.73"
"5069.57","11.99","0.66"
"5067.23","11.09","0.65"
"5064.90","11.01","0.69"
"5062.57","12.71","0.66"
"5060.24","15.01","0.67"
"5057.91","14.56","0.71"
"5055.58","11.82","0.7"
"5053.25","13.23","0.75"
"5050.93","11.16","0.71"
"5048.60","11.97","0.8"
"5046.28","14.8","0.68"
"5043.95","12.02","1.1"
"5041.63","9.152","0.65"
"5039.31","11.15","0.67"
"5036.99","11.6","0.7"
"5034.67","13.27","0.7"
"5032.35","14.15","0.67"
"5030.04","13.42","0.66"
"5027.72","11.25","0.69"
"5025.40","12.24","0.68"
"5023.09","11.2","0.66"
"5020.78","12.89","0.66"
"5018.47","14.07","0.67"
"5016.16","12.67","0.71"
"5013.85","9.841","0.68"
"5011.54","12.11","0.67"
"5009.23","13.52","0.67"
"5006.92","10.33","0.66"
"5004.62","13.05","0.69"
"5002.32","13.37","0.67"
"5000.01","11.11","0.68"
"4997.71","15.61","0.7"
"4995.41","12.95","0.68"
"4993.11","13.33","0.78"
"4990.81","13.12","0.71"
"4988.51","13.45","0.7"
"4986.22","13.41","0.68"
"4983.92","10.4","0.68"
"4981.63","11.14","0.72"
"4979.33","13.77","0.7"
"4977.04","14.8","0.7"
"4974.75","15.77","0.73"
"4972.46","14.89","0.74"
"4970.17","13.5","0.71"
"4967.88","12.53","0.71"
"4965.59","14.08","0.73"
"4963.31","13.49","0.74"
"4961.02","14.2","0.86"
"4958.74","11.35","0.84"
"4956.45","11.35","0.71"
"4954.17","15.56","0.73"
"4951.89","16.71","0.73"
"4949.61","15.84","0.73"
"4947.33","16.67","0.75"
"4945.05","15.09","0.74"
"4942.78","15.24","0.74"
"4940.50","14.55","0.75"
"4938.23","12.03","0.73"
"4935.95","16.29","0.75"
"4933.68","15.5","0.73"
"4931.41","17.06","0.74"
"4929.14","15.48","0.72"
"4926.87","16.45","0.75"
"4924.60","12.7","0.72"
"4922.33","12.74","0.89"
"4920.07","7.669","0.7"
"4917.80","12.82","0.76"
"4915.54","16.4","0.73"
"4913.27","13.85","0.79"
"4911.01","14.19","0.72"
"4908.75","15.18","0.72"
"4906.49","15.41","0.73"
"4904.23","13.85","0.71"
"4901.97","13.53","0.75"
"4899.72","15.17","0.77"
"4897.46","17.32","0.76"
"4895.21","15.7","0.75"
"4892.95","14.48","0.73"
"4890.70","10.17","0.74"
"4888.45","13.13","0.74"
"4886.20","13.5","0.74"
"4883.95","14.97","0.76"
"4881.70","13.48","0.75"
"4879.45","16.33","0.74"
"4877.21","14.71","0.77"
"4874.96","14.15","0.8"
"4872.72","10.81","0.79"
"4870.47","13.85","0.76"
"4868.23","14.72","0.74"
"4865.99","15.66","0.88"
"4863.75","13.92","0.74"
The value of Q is 0.318 mag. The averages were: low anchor 14.5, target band 11.5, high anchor 16.9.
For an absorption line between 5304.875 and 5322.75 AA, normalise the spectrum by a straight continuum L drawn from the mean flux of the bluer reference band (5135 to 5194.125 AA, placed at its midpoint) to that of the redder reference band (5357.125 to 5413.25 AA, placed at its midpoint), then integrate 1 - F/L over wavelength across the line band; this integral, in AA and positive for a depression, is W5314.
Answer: -4.2 AA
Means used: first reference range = 9.89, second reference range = 16.9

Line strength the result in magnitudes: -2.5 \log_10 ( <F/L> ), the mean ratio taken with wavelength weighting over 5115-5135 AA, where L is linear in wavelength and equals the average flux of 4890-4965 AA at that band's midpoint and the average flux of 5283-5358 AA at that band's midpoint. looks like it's 0.40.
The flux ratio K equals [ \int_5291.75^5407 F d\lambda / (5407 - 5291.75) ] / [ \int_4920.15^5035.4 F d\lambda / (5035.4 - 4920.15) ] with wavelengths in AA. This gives 1.2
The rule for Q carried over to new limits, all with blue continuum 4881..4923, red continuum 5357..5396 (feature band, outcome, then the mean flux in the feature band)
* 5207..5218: 0.31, 12.2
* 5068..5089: 0.32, 11.4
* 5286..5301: 0.06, 16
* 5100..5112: 0.37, 11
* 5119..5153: 0.42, 10.6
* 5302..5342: 0.04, 16.4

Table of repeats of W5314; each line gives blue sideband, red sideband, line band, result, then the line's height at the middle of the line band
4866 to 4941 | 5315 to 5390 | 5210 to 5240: 2.7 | 16.1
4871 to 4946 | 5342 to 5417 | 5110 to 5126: 4.6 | 15.5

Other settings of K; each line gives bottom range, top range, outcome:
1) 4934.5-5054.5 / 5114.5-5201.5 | 0.78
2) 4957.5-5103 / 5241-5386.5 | 1.31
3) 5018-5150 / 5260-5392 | 1.40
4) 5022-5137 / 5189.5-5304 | 1.22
